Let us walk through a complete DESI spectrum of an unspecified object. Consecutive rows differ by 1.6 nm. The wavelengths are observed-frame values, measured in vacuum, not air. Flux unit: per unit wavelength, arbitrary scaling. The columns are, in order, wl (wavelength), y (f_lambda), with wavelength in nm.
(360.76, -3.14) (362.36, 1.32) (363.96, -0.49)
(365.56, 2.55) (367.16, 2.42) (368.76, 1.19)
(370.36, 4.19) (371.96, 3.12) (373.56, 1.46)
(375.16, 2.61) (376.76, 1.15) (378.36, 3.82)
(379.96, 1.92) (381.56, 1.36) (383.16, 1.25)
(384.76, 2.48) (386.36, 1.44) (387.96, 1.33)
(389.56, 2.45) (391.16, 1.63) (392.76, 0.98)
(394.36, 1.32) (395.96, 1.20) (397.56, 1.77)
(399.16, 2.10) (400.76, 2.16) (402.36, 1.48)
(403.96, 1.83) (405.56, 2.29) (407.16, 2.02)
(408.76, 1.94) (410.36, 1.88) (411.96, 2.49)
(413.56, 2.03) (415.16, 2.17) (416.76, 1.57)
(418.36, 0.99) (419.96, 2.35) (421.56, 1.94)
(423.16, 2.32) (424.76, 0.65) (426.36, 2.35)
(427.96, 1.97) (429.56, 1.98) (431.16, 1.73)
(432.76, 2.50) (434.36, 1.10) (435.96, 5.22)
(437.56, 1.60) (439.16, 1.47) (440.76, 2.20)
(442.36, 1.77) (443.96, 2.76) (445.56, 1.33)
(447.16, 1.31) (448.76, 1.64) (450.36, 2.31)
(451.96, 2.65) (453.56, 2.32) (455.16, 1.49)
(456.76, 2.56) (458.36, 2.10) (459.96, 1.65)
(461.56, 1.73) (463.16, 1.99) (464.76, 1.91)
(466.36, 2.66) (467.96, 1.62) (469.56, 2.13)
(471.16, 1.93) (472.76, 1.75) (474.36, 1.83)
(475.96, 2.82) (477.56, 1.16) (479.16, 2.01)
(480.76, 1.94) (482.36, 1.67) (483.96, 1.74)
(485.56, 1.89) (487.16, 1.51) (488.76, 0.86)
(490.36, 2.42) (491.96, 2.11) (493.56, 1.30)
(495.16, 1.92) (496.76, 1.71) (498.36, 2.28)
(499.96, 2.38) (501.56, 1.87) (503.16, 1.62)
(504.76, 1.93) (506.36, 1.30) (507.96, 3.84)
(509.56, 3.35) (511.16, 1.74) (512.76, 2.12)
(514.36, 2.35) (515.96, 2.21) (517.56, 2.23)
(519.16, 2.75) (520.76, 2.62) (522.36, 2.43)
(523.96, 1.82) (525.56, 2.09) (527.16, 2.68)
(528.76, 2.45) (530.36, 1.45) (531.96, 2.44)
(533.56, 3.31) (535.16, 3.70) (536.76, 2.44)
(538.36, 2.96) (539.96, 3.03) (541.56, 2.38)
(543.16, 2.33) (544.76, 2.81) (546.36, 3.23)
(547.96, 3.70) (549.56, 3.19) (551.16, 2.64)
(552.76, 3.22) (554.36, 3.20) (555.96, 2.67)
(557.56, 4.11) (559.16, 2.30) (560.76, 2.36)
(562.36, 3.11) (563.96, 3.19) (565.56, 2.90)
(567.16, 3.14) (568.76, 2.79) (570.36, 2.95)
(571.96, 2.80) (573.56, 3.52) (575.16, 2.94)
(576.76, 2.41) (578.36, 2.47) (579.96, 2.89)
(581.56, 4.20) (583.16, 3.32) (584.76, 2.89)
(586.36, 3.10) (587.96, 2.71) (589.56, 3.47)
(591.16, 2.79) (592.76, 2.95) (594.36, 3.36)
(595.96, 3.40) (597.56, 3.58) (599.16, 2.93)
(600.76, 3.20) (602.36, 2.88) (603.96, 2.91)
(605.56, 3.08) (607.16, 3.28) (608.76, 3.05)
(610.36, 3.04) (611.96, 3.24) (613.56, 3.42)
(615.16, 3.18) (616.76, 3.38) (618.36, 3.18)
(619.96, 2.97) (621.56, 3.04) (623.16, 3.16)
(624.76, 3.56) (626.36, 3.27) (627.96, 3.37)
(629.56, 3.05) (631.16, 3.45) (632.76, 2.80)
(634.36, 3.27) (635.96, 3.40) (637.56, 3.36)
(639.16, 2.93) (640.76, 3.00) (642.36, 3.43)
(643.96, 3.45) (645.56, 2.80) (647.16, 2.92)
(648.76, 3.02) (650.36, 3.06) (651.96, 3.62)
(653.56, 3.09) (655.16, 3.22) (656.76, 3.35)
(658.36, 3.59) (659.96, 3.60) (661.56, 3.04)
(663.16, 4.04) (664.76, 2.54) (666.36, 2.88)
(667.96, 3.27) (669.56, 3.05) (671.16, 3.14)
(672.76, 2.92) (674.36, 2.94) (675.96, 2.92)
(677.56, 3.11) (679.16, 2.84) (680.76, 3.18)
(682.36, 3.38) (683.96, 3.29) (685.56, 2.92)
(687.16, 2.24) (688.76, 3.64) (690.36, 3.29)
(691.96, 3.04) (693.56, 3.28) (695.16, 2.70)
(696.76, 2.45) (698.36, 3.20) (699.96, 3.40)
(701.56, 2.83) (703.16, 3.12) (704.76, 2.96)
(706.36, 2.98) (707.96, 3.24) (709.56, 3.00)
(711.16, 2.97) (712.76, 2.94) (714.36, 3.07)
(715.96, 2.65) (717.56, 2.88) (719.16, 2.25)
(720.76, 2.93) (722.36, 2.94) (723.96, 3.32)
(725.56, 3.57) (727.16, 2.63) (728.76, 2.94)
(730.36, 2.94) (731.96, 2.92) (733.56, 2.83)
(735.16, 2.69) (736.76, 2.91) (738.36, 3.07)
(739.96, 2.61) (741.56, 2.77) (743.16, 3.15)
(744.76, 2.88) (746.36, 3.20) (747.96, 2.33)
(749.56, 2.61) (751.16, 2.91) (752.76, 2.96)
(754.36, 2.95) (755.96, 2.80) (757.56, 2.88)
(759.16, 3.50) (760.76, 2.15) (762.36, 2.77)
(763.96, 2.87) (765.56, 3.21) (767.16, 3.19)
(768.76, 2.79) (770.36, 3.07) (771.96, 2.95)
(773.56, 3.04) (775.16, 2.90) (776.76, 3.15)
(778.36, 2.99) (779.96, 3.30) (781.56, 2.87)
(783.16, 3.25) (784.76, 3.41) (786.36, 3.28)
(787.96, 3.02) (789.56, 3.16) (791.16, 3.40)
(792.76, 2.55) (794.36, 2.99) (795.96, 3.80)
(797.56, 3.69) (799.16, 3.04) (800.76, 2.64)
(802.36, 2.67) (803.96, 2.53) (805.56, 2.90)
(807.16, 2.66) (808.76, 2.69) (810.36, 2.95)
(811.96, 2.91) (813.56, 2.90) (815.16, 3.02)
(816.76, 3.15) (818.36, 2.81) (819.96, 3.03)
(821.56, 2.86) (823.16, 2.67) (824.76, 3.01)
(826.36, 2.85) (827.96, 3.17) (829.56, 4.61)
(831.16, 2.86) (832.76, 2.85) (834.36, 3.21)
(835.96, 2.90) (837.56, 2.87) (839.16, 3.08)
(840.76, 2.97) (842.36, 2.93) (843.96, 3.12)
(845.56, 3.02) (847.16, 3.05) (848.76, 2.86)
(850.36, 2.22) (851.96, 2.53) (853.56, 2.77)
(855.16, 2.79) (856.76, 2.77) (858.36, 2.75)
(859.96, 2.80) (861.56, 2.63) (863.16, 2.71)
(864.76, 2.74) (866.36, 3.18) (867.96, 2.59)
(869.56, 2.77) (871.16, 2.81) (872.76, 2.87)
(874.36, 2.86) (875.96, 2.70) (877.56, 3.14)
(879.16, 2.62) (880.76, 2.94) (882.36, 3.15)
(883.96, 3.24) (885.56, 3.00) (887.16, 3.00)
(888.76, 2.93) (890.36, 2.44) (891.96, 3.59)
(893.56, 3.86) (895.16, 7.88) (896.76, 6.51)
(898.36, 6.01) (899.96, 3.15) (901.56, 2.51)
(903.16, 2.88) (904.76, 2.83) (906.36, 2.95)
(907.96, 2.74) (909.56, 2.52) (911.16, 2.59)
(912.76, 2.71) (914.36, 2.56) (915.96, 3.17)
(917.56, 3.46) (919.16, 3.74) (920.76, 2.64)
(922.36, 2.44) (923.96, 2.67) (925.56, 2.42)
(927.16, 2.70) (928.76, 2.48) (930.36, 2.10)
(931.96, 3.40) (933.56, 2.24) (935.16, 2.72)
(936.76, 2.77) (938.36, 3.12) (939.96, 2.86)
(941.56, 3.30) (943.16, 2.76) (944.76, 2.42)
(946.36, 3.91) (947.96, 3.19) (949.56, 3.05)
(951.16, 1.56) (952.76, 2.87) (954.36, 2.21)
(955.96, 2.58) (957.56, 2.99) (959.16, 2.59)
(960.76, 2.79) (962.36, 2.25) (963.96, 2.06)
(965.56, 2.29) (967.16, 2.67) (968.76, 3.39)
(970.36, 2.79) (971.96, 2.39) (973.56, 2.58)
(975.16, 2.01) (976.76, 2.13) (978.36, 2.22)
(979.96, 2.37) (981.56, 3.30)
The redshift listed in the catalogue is 0.365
